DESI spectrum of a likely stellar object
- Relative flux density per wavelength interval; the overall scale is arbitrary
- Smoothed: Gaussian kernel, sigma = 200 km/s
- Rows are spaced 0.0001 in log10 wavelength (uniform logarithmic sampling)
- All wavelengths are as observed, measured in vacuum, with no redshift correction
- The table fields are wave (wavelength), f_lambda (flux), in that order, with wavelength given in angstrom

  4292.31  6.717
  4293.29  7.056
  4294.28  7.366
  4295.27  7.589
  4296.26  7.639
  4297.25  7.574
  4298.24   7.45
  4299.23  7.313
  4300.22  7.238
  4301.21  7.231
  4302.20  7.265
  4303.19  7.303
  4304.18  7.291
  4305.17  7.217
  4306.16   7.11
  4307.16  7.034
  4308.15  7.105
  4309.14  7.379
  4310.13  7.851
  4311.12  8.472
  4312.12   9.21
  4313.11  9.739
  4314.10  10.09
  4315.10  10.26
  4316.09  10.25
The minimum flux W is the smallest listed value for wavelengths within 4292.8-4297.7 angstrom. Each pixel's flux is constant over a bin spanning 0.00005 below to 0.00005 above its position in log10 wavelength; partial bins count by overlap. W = 7.056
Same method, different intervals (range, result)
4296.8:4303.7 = 7.231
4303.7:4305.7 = 7.217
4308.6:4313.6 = 7.379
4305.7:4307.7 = 7.034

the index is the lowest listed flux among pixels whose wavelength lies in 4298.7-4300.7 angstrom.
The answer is 7.238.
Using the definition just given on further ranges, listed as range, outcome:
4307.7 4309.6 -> 7.105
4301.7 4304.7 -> 7.265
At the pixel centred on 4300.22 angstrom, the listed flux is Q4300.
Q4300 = 7.238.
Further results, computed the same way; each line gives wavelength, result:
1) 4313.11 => 9.739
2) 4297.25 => 7.574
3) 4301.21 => 7.231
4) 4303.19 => 7.303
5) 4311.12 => 8.472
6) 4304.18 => 7.291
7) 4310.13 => 7.851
